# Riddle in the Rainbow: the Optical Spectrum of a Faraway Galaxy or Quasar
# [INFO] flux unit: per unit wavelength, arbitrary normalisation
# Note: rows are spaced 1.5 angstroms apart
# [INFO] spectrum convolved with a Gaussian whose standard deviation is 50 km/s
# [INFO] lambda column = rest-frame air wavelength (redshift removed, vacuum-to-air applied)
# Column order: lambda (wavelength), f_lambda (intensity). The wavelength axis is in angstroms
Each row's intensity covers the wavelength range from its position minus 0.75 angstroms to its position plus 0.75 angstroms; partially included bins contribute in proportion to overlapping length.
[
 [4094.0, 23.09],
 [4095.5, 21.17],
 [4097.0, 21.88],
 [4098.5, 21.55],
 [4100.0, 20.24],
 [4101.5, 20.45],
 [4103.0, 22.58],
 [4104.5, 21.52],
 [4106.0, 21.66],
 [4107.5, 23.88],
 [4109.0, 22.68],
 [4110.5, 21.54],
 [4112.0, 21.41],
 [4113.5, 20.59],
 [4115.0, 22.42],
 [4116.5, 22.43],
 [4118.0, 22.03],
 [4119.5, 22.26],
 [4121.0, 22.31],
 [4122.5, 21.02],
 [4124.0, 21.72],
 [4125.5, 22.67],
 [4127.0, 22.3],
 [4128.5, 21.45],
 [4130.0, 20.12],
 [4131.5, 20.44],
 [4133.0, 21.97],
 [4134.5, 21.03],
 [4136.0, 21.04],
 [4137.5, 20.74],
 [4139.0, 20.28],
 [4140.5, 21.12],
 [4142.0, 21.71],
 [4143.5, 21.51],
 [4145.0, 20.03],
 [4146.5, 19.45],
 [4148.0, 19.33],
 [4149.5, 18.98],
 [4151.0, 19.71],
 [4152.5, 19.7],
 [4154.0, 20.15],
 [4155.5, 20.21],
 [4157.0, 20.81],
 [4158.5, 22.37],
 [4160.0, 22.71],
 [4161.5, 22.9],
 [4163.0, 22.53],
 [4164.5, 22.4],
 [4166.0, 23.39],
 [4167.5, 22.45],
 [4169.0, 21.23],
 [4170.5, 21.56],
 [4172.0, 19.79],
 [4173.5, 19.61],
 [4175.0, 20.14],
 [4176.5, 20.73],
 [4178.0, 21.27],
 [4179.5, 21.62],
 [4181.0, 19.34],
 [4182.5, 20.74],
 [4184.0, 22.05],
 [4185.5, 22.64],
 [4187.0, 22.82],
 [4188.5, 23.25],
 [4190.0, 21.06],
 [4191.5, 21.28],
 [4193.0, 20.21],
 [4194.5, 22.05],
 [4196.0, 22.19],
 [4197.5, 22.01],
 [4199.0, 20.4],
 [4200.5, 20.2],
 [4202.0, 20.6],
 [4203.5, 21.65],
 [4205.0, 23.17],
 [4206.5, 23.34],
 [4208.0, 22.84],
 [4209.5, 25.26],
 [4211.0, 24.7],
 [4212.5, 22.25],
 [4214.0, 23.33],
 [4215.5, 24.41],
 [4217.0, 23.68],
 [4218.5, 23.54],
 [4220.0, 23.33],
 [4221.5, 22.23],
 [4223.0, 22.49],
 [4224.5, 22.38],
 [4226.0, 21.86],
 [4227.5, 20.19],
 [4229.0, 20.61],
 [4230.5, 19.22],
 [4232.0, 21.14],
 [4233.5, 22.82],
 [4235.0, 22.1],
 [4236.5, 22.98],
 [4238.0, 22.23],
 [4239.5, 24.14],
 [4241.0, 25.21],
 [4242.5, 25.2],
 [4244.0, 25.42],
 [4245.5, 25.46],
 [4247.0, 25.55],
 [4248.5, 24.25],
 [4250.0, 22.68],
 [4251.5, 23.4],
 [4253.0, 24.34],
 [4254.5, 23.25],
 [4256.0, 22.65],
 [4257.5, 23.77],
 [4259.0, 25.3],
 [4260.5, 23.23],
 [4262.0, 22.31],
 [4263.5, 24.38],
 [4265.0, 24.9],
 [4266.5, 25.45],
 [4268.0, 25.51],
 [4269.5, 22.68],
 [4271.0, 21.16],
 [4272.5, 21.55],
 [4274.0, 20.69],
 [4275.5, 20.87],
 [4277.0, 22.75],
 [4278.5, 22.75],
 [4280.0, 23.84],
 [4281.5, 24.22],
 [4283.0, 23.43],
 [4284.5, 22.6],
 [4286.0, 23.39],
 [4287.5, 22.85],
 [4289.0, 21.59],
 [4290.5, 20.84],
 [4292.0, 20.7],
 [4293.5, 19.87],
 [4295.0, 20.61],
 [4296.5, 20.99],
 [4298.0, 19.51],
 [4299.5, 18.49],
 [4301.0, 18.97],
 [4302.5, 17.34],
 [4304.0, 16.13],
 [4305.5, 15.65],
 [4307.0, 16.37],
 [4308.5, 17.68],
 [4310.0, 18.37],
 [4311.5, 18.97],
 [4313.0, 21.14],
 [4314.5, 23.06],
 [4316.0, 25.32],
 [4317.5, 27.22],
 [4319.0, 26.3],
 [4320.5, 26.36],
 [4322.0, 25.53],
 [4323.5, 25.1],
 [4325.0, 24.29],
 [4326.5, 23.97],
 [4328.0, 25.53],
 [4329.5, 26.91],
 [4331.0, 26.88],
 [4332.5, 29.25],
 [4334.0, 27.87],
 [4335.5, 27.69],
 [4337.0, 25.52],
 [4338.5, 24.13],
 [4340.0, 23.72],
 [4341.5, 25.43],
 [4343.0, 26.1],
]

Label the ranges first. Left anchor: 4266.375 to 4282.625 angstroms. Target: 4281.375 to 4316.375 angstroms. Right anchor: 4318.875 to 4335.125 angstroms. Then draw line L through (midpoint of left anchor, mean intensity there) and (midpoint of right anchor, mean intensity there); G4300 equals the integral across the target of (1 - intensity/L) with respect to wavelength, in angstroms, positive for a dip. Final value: 5.90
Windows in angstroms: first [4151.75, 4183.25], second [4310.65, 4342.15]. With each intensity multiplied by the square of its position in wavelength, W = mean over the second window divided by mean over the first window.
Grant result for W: 1.28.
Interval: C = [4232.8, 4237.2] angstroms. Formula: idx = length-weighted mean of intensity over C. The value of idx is 22.6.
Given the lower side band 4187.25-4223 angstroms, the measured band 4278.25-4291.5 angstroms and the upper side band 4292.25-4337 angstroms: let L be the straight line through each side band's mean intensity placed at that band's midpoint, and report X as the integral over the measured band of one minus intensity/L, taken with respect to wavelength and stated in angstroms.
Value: -0.2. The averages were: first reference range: 22.5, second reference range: 22.5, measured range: 22.8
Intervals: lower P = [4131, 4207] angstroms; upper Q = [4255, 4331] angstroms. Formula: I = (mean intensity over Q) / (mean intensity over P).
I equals 1.05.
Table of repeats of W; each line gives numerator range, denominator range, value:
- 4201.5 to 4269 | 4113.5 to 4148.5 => 1.15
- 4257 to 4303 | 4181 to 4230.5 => 1.03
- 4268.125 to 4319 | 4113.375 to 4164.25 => 1.07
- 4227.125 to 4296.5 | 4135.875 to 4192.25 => 1.14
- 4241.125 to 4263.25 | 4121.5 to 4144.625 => 1.20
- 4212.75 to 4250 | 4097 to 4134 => 1.12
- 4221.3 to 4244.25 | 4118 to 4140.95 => 1.10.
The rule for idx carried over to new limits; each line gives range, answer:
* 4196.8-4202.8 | 20.8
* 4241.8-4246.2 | 25.4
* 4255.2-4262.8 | 23.5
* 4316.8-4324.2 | 26.1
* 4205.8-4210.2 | 23.8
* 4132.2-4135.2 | 21.5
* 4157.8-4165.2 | 22.6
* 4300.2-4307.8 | 16.9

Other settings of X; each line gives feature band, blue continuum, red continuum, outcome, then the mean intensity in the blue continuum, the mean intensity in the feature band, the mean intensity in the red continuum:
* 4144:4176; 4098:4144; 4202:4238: 1.49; 21.6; 20.9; 22.5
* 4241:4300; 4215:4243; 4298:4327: -2.60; 22.6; 22.9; 21.3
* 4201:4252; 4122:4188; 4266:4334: -3.06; 21.1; 23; 22.3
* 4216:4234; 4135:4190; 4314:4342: 0.71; 21.1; 22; 25.8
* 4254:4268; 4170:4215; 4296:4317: -2.62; 21.8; 24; 19.2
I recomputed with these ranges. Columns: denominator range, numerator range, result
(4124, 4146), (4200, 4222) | 1.09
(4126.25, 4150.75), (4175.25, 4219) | 1.07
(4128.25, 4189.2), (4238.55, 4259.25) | 1.15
